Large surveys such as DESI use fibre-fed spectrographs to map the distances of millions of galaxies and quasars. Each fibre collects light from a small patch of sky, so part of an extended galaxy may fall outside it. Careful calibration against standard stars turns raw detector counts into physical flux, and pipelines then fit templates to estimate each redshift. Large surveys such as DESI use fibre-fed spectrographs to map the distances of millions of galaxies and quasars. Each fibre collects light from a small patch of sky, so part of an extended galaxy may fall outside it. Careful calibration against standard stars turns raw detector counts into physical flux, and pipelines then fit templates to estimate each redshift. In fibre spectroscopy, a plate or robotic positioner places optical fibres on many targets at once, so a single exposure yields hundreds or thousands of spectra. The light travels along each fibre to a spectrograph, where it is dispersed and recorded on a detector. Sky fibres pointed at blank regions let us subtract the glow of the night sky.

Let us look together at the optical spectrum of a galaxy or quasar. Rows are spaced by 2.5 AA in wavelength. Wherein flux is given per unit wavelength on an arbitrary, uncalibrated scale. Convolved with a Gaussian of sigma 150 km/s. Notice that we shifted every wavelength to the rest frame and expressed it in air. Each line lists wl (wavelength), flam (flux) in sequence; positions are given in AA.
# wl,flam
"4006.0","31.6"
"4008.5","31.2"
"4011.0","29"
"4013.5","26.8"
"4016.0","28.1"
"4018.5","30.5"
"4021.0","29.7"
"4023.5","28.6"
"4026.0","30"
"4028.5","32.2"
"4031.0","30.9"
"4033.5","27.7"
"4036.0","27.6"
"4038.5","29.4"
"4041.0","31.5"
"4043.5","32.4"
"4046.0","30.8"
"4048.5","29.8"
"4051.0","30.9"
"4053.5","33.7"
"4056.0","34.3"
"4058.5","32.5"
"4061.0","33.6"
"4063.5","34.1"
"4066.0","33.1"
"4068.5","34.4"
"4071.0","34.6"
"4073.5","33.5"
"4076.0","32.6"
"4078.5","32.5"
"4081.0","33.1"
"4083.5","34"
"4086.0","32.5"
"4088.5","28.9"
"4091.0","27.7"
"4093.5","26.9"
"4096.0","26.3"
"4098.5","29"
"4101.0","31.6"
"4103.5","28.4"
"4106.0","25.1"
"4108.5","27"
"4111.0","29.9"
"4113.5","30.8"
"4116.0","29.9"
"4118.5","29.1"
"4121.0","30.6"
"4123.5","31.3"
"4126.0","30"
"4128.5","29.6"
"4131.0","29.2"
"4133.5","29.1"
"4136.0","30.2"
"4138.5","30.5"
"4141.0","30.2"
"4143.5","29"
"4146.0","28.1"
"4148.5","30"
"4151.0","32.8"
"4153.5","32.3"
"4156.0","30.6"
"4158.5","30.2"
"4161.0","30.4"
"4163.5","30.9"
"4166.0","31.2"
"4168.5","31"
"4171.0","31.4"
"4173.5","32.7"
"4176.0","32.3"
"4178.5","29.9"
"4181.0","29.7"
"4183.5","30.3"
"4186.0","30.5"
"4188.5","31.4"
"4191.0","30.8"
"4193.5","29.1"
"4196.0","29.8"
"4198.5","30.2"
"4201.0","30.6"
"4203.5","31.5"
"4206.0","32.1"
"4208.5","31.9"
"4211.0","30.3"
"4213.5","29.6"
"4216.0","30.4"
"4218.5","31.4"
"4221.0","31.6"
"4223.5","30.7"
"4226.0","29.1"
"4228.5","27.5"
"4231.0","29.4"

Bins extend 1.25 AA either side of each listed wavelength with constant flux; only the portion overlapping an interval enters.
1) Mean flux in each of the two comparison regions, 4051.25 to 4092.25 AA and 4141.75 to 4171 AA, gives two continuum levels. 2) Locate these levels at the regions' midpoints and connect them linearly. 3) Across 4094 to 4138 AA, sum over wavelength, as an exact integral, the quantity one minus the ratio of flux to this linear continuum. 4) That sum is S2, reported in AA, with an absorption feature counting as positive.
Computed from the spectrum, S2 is 3.4 AA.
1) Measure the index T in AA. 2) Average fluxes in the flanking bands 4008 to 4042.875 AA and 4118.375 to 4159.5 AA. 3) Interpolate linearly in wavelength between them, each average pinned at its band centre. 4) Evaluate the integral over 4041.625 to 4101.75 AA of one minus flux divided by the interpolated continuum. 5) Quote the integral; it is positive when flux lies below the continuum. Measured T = -4.0 AA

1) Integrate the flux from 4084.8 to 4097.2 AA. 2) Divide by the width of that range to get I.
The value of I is 28.5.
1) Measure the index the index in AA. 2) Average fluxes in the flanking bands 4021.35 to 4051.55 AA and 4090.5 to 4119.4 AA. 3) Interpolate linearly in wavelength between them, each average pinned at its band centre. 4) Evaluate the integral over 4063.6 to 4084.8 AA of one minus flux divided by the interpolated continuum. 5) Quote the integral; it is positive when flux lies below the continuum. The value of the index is -3.1 AA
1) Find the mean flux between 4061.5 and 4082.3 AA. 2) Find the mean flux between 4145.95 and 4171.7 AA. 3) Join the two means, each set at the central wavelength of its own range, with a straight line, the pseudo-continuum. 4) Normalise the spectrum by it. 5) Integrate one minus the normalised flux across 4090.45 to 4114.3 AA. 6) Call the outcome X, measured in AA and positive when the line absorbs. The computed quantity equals 3.18 AA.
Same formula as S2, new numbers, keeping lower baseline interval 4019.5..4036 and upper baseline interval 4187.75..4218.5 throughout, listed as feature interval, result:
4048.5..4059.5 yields -0.99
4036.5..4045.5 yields -0.31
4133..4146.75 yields 0.33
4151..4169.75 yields -0.40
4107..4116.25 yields 0.28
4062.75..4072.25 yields -1.31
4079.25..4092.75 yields -0.50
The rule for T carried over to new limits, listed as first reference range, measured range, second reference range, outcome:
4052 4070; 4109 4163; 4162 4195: 2.9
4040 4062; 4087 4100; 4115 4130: 1.3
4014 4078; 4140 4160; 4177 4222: 0.3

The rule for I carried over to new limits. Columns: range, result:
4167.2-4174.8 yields 31.7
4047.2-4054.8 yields 31.5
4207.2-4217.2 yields 30.6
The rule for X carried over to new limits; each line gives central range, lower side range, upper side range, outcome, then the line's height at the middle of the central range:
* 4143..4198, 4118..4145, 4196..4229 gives -0.8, 30.2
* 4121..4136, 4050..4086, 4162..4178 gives 1.1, 32.2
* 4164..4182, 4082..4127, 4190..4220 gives -0.6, 30.3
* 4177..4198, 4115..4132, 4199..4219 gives 0.3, 30.7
